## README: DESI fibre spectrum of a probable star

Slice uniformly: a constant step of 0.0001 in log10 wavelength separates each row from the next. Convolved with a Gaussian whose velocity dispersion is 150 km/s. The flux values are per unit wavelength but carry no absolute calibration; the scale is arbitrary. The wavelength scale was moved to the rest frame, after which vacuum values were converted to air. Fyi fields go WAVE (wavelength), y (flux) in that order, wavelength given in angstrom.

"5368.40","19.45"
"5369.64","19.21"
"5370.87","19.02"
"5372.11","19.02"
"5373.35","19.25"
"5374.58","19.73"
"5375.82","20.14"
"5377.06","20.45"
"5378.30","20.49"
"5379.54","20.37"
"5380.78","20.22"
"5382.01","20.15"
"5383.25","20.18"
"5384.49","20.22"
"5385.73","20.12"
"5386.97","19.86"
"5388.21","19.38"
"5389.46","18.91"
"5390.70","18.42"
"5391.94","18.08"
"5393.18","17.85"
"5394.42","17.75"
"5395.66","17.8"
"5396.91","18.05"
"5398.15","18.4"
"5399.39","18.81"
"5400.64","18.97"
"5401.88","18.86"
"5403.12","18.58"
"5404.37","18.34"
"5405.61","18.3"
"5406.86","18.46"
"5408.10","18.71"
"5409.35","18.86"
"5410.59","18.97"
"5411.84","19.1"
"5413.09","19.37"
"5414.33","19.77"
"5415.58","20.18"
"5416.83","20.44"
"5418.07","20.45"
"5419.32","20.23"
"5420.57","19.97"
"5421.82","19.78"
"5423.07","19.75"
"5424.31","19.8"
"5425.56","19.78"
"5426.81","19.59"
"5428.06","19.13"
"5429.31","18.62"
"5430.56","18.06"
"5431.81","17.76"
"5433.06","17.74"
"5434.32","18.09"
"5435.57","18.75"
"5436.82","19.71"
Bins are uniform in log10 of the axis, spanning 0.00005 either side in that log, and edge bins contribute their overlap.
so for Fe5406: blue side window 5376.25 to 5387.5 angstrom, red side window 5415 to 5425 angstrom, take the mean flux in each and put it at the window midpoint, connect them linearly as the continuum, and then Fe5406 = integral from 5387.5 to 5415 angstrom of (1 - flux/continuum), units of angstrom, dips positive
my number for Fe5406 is 2.1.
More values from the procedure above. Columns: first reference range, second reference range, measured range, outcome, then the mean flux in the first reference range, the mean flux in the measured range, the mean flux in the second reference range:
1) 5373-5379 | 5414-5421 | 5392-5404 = 1.07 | 20.1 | 18.3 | 20.2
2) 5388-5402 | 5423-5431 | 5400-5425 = -0.63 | 18.4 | 19.3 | 19.3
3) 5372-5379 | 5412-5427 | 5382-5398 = 0.79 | 19.9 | 18.9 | 19.9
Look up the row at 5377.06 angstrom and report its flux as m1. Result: 20.45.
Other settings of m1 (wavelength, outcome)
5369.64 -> 19.21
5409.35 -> 18.86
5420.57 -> 19.97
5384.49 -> 20.22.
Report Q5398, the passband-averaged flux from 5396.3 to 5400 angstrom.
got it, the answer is 18.4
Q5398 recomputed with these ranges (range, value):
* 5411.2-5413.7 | 19.2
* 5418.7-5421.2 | 20.1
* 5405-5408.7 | 18.5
